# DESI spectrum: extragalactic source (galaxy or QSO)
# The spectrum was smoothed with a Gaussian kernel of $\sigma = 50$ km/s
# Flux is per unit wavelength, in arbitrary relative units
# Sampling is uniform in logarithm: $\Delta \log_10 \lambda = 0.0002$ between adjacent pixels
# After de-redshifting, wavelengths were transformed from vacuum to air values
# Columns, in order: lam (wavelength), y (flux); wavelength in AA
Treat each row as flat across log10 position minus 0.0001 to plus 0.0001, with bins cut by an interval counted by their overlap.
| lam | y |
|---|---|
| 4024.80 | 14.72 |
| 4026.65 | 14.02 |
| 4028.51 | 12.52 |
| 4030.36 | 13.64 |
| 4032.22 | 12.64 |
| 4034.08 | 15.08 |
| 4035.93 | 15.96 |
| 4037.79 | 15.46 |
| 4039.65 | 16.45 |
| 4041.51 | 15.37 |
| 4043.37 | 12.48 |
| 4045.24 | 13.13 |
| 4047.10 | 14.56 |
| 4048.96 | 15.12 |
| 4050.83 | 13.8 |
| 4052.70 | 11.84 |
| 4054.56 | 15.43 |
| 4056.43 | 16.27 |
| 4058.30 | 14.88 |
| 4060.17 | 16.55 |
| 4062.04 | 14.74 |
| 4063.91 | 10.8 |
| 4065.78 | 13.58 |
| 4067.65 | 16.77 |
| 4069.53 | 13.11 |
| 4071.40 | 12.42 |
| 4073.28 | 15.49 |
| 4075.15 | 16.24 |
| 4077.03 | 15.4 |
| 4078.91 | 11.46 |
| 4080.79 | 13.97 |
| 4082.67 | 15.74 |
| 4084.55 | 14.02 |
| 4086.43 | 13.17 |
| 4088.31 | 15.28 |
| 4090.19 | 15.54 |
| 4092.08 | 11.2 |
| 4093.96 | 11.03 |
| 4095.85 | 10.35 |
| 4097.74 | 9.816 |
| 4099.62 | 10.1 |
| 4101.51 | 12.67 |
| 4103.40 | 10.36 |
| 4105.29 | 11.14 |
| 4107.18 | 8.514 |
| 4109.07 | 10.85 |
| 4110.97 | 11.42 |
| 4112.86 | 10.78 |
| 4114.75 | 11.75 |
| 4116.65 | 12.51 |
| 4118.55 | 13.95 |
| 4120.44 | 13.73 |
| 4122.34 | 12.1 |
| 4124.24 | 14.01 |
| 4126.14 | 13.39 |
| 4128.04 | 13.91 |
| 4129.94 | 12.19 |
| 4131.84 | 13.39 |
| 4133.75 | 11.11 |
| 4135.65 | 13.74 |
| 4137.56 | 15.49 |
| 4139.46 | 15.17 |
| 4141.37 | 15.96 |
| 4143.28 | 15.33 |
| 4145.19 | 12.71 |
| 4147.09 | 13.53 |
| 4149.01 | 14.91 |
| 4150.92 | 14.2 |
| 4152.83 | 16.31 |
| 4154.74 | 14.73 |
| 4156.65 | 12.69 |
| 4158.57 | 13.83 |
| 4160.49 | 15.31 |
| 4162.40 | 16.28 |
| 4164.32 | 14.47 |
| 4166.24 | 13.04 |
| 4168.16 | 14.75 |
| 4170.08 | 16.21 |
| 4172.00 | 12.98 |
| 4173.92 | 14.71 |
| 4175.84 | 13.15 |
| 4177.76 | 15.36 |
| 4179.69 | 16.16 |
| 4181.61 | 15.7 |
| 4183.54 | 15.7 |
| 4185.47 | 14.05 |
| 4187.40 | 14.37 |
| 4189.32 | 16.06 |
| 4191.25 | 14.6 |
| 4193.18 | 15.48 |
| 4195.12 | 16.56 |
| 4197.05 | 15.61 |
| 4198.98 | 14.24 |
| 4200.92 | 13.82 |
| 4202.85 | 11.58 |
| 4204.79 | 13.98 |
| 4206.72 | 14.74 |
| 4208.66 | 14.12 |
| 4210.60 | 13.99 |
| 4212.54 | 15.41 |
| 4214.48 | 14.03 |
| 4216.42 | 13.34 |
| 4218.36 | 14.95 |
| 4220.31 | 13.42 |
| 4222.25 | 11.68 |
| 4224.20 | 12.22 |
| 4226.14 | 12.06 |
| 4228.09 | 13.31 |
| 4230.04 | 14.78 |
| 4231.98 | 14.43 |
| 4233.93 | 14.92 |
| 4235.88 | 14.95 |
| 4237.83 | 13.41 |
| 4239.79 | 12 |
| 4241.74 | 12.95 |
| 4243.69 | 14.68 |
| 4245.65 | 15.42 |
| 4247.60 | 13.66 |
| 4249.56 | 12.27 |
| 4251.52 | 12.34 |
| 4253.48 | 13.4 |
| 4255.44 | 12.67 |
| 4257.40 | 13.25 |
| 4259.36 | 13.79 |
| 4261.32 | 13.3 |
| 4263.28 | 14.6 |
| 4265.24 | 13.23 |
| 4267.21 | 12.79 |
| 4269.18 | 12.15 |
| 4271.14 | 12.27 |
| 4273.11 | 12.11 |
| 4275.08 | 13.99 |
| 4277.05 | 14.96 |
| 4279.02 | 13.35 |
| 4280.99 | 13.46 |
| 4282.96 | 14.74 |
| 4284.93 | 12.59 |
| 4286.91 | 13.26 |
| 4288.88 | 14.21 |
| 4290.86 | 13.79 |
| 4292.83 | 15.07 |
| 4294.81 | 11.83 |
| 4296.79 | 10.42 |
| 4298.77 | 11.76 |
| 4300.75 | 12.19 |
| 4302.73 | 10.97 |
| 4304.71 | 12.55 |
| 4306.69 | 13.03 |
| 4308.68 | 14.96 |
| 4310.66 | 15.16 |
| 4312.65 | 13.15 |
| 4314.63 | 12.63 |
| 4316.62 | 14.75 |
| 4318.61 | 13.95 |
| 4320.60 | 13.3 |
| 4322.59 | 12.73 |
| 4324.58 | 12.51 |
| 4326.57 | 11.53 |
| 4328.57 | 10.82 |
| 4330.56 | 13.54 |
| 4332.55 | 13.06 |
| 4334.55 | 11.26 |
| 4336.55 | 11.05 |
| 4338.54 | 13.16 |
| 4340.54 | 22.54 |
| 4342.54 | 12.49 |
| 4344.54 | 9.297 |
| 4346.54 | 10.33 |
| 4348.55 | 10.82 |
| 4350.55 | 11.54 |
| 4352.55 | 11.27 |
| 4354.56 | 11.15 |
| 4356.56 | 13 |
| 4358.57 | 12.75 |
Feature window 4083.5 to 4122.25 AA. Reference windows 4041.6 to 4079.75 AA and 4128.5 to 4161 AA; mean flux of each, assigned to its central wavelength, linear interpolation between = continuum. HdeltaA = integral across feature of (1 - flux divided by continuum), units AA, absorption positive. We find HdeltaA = 6.2 AA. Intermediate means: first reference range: 14.2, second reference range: 14.1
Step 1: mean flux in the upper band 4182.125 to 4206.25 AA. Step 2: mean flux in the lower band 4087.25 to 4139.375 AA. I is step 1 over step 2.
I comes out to 1.2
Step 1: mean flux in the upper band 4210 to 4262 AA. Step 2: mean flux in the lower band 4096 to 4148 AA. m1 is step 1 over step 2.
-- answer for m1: 1.1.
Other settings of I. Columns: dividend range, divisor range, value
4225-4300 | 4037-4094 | 0.94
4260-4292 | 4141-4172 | 0.92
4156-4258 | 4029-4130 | 1.06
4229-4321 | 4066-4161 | 1.01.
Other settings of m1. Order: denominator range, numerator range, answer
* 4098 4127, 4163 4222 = 1.23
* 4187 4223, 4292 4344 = 0.91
